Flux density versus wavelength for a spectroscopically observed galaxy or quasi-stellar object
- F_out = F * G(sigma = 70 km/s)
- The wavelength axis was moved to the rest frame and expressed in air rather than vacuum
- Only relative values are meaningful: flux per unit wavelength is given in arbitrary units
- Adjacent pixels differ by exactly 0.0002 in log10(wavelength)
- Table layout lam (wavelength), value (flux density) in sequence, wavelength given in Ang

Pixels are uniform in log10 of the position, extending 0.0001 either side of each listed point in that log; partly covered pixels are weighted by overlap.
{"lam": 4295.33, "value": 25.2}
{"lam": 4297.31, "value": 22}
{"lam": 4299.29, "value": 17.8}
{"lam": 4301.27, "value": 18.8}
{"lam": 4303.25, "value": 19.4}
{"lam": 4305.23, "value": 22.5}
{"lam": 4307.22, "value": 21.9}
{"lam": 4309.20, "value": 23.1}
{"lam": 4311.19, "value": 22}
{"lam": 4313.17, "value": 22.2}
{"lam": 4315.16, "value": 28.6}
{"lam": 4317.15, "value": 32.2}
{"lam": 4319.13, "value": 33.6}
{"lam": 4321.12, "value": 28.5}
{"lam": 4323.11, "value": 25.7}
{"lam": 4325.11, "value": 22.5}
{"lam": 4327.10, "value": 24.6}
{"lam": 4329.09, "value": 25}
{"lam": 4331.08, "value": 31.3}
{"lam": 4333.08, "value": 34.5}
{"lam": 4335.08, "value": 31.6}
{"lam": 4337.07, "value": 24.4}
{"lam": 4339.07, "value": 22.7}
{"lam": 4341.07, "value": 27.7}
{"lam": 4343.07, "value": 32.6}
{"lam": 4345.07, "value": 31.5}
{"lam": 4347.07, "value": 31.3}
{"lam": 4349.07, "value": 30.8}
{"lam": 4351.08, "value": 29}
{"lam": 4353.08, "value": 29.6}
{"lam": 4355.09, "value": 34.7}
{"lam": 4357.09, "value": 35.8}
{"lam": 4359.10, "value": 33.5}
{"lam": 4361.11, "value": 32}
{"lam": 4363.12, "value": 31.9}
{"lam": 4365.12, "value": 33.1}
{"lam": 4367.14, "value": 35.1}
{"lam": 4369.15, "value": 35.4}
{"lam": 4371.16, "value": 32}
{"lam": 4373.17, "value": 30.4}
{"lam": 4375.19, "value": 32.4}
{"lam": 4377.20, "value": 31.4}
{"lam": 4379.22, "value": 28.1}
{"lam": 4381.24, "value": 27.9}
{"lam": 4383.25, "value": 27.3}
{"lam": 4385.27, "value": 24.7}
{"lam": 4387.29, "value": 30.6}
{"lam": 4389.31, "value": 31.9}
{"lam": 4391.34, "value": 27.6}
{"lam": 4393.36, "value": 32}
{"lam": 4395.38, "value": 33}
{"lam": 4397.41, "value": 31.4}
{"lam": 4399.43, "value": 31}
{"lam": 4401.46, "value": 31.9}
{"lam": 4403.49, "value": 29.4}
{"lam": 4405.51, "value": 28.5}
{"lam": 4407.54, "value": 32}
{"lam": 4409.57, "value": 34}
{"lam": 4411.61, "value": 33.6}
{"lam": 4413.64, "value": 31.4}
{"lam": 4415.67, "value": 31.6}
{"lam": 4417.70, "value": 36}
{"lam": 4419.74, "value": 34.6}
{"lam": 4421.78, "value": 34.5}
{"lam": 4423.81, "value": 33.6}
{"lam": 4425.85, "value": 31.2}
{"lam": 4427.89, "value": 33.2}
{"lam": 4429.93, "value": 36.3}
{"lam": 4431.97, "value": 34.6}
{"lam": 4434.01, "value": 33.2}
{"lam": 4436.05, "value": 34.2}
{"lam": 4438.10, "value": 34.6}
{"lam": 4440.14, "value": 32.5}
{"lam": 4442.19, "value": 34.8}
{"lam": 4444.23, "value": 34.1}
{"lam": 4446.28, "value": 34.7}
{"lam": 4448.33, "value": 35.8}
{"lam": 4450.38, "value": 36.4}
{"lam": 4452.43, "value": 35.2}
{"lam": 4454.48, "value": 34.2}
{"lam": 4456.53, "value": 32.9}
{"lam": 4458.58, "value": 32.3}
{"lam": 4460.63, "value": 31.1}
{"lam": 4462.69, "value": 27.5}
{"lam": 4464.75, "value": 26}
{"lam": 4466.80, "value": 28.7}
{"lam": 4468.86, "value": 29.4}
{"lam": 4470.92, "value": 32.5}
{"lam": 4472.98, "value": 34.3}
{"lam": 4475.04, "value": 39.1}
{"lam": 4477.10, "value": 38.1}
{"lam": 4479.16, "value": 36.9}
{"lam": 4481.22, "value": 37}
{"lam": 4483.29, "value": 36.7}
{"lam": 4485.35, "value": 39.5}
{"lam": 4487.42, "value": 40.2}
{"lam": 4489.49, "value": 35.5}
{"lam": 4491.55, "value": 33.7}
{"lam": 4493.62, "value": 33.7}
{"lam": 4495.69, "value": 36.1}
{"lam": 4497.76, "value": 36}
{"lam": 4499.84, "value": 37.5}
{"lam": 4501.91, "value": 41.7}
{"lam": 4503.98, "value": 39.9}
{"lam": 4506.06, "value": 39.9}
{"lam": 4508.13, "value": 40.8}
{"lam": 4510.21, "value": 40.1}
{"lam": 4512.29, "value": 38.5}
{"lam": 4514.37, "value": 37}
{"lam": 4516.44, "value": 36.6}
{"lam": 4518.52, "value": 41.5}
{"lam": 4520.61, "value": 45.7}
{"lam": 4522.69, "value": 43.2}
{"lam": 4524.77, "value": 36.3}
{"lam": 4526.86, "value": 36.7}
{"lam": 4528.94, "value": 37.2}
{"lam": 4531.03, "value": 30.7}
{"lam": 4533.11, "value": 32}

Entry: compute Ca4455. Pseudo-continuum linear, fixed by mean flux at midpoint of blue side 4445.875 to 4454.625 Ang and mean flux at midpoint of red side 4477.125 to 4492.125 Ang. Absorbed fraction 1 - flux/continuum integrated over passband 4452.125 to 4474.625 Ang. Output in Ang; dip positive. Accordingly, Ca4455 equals 2.9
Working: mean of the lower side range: 35.4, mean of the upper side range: 37.3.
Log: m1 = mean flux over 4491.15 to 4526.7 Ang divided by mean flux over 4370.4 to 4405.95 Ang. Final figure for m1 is 1.29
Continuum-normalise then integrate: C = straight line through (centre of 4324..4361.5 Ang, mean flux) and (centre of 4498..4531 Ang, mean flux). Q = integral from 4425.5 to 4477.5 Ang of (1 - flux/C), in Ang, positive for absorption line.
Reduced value 3.4 Ang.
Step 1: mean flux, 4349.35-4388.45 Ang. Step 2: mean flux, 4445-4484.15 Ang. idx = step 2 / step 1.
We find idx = 1.1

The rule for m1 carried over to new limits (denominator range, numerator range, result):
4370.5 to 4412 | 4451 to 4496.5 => 1.12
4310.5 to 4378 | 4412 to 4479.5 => 1.11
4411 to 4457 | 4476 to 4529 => 1.13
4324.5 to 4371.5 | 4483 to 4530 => 1.26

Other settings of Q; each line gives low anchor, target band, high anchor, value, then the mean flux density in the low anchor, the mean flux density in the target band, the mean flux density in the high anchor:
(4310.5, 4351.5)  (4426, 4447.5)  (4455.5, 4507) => -0.7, 28.2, 34.1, 35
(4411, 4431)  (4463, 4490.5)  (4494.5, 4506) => 1.7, 33.6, 34.7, 38.3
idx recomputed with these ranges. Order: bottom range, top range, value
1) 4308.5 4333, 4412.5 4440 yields 1.25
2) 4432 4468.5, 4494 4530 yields 1.19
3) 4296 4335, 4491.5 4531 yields 1.52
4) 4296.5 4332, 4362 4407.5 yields 1.25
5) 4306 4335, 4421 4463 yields 1.25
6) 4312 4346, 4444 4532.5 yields 1.28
